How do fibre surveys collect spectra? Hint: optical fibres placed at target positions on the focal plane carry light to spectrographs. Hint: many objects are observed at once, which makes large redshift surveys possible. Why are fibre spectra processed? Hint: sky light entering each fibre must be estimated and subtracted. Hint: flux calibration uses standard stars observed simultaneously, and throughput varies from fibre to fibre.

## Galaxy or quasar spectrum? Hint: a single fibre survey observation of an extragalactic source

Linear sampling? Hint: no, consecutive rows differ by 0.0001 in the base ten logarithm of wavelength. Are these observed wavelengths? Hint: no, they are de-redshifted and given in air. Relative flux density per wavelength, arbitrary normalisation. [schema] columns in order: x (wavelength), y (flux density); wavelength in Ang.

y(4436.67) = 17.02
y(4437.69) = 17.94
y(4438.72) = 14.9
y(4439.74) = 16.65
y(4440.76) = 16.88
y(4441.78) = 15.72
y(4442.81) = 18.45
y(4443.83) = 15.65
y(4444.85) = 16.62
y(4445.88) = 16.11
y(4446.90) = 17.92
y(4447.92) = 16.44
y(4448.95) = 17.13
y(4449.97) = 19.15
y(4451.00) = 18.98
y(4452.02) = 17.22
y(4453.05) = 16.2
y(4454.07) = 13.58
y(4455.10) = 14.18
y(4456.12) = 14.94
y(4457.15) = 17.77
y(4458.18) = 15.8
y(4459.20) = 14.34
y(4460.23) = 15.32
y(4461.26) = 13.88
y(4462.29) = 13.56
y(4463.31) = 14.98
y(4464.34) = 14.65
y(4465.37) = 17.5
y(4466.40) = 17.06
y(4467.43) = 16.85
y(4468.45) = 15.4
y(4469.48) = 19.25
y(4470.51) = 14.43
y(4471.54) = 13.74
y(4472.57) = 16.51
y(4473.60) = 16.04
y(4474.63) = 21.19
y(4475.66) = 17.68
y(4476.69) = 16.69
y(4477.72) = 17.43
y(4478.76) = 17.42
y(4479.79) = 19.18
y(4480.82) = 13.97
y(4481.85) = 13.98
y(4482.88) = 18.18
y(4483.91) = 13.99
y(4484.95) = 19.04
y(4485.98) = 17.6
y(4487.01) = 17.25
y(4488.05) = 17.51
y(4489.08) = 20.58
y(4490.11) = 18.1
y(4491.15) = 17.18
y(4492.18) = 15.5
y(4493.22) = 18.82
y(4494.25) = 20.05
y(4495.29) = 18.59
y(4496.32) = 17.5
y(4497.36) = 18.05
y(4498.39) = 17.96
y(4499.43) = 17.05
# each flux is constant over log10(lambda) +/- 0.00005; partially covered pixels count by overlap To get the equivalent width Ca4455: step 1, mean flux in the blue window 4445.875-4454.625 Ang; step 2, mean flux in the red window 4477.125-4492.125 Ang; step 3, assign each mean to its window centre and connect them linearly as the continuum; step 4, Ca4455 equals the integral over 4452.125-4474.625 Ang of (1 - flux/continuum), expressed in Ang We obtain 1.8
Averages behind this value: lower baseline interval 17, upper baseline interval 17.2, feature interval 15.7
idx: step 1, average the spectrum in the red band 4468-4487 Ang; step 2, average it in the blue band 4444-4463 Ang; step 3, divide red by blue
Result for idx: 1.0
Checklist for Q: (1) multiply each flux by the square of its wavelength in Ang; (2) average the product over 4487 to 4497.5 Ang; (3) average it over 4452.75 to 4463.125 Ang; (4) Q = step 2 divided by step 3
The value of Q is 1.2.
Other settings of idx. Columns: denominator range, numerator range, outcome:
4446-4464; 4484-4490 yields 1.13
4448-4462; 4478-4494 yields 1.08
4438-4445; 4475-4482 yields 1.02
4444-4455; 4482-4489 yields 1.03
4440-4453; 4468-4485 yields 0.97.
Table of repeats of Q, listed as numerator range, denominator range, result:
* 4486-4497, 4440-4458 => 1.11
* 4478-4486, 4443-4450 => 1.00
